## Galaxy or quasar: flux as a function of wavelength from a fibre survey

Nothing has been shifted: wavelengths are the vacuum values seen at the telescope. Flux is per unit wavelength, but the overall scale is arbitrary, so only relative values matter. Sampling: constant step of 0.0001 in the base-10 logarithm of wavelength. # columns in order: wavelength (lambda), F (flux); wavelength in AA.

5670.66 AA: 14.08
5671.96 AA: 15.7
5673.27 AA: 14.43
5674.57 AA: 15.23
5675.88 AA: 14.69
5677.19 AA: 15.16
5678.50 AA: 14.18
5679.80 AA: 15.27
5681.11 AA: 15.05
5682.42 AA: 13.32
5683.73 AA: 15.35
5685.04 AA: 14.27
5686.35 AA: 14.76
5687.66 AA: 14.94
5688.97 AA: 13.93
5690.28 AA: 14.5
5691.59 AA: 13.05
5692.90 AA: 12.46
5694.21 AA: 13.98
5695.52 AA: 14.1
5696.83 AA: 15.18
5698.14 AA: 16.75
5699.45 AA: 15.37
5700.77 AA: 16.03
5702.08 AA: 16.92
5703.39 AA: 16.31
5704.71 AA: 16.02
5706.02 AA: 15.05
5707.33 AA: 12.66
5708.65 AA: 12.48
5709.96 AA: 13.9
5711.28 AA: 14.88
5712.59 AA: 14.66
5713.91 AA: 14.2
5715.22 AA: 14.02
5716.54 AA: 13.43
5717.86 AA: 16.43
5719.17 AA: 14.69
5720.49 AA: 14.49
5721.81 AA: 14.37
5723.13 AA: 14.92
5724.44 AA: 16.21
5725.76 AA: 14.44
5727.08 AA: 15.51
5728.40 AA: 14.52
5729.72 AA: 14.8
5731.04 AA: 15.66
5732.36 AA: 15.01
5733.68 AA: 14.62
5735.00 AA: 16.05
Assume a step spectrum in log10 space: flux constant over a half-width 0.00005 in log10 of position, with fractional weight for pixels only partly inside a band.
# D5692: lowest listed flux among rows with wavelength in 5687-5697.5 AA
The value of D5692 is 12.46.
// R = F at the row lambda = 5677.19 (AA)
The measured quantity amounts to 15.16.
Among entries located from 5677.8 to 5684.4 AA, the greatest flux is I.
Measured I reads 15.35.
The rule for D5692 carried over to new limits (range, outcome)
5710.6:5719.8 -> 13.43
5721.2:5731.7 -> 14.37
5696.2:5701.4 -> 15.18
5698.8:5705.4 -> 15.37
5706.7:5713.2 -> 12.48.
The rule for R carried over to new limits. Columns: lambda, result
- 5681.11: 15.05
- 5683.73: 15.35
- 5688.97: 13.93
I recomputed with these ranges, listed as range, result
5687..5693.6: 14.94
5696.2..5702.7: 16.92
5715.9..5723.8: 16.43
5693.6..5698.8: 16.75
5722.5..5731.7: 16.21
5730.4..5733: 15.66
